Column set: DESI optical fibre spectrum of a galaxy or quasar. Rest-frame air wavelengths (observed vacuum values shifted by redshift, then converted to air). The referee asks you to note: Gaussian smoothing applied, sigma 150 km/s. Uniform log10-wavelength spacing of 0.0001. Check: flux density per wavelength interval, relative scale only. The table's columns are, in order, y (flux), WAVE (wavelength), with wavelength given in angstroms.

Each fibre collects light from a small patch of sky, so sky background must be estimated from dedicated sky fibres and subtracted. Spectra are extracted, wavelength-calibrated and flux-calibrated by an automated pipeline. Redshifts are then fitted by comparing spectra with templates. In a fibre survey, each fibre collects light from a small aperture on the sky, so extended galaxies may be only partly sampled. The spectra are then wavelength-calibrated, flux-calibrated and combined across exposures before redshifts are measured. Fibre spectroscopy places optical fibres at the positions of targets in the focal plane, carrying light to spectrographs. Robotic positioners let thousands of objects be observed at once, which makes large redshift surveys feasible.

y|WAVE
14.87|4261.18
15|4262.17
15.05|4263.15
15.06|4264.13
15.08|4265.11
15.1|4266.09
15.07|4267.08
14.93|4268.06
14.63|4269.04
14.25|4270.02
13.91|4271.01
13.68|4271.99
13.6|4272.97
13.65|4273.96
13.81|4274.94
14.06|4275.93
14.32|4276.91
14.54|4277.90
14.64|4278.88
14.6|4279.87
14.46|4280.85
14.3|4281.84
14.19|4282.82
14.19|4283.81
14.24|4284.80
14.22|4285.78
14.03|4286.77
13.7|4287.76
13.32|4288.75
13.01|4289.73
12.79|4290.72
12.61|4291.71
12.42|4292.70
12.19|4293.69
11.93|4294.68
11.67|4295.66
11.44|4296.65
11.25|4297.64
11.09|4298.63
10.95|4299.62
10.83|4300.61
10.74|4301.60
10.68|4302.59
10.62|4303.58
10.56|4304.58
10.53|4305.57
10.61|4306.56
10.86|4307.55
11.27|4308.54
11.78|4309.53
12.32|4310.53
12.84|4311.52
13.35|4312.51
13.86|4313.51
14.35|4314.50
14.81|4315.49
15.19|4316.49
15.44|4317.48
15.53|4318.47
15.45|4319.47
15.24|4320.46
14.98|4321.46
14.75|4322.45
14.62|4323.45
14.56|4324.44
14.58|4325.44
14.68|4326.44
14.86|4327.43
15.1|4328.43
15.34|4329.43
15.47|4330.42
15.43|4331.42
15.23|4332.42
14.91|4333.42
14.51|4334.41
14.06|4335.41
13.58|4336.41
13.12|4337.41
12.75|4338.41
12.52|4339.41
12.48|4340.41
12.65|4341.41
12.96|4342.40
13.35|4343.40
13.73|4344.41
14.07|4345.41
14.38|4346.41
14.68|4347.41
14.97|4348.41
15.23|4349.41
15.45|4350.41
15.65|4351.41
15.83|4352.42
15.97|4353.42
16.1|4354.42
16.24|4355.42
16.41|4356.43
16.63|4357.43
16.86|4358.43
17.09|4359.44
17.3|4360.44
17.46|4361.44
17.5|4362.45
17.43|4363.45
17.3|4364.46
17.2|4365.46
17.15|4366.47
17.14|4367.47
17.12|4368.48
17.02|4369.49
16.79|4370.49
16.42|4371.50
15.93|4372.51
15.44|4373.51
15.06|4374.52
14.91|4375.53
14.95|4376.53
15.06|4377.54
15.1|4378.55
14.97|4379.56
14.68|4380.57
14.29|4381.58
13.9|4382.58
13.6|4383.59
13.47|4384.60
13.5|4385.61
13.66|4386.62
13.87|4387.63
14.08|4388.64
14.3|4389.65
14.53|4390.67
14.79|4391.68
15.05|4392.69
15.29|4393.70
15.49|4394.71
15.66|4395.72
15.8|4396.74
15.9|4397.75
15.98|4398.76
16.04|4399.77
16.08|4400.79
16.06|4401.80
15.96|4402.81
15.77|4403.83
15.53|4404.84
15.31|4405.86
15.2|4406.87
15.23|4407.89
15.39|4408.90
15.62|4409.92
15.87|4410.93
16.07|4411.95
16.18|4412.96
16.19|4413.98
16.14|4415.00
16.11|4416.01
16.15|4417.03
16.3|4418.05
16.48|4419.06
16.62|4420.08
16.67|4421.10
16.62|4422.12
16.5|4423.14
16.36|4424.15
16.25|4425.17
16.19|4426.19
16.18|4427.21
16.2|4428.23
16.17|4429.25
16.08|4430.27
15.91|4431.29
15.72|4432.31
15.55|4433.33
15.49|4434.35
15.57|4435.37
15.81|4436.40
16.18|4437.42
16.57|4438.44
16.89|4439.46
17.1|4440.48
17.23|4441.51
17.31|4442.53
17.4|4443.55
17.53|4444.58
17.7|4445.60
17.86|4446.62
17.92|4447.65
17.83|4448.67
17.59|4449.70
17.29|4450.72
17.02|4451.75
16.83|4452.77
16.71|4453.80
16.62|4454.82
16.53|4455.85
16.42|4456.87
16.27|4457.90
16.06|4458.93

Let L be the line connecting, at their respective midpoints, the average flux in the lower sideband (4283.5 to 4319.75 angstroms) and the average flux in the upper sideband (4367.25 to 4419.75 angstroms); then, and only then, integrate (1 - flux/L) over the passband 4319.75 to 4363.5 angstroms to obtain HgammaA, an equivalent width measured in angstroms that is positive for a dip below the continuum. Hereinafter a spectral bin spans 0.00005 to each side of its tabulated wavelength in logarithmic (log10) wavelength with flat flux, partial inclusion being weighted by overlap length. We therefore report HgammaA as -3.72 angstroms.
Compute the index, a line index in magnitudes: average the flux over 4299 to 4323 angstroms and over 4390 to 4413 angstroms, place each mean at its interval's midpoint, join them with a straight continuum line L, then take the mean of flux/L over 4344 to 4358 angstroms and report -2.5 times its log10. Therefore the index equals -0.10 mag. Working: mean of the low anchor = 12.8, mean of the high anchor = 15.6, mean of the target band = 15.4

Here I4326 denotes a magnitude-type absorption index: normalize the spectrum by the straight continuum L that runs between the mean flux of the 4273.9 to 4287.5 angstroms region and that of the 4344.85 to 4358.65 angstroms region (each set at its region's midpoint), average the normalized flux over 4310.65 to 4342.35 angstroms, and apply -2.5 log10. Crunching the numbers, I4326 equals 0.05 mag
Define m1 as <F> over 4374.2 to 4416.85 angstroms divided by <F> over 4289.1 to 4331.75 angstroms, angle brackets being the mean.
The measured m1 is 1.16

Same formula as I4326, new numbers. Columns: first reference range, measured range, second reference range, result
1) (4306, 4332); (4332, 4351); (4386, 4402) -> 0.04 mag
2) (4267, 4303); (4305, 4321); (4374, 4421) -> 0.03 mag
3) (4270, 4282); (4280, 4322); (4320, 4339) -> 0.12 mag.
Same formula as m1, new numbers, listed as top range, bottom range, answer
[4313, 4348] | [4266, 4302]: 1.08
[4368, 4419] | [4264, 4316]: 1.18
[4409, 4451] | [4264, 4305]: 1.25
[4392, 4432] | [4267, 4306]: 1.23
